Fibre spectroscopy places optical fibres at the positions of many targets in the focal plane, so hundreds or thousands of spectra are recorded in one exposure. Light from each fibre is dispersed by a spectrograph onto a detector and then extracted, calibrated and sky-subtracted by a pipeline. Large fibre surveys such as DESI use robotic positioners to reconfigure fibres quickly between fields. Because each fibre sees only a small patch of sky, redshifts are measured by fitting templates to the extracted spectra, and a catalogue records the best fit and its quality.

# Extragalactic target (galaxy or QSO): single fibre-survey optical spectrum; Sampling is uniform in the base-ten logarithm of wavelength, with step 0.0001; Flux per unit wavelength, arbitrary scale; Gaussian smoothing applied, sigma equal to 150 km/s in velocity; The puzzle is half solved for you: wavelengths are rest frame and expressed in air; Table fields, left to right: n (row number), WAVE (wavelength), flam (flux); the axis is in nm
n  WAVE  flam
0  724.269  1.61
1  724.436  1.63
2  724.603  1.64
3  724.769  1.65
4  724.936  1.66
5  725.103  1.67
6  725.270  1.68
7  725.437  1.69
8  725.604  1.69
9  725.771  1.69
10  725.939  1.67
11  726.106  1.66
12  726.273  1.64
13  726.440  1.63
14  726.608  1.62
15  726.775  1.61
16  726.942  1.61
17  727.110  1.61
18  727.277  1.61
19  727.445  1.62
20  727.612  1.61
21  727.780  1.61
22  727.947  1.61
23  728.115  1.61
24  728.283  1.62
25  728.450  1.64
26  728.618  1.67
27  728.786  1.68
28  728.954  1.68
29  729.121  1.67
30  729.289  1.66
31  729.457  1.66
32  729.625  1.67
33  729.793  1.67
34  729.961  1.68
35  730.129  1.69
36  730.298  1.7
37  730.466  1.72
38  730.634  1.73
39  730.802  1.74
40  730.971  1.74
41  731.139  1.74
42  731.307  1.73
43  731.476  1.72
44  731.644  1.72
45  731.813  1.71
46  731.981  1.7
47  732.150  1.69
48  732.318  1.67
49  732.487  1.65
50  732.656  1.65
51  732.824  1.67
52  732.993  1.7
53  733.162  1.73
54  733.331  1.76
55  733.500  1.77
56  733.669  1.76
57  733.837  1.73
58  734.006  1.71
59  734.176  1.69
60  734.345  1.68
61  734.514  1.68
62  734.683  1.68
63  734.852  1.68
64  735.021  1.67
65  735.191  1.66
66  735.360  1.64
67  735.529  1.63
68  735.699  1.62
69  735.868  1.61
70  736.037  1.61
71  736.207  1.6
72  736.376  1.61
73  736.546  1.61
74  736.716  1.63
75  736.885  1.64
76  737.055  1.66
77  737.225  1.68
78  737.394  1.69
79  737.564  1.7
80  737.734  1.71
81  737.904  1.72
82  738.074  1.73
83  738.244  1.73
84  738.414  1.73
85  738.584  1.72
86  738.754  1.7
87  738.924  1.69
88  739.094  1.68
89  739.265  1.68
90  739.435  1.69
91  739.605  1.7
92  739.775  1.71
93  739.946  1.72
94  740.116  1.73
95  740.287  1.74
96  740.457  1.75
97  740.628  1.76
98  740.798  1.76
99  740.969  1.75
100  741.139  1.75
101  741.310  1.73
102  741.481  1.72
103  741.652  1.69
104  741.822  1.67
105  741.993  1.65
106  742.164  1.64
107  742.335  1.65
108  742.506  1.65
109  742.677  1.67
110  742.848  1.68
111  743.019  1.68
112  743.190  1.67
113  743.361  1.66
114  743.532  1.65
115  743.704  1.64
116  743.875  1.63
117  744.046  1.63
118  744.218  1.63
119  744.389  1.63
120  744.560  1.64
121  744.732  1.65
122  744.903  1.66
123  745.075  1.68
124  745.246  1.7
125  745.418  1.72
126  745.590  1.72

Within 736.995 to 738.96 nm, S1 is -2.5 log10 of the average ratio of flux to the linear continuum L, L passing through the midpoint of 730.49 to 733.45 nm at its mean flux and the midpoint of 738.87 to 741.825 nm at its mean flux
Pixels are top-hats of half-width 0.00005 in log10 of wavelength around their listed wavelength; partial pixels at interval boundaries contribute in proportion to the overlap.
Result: 0.01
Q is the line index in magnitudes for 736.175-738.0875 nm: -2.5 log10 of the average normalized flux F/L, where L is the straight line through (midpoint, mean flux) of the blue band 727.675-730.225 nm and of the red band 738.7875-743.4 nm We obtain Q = 0.01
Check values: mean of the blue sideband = 1.65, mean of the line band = 1.66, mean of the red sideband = 1.7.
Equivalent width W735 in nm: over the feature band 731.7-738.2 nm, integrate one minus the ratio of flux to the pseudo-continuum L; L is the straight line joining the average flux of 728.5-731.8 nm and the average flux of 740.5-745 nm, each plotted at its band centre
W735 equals 0.04 nm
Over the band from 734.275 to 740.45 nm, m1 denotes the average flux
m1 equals 1.68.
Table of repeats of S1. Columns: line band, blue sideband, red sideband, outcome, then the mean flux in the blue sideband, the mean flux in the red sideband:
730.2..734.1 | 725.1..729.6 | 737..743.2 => -0.03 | 1.65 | 1.7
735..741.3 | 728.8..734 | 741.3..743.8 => 0.00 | 1.7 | 1.67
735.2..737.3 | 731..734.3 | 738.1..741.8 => 0.06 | 1.71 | 1.72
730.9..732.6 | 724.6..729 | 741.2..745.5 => -0.04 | 1.64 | 1.67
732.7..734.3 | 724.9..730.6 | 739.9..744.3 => -0.03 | 1.65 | 1.69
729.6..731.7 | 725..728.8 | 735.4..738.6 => -0.04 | 1.64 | 1.66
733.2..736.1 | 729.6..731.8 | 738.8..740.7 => 0.02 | 1.71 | 1.71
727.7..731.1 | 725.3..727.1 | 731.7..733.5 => 0.00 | 1.65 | 1.7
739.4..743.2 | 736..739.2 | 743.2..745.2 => -0.03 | 1.68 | 1.65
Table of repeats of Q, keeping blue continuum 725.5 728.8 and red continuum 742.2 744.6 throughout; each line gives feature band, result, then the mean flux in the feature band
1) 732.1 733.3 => -0.03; 1.68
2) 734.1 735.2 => -0.02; 1.68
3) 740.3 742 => -0.05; 1.73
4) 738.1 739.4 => -0.04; 1.7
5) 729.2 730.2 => -0.02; 1.67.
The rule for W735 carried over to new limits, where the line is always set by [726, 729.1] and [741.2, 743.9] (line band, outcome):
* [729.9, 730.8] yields -0.038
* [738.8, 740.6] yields -0.053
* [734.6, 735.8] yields -0.002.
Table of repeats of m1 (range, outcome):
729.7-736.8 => 1.68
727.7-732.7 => 1.68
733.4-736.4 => 1.67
